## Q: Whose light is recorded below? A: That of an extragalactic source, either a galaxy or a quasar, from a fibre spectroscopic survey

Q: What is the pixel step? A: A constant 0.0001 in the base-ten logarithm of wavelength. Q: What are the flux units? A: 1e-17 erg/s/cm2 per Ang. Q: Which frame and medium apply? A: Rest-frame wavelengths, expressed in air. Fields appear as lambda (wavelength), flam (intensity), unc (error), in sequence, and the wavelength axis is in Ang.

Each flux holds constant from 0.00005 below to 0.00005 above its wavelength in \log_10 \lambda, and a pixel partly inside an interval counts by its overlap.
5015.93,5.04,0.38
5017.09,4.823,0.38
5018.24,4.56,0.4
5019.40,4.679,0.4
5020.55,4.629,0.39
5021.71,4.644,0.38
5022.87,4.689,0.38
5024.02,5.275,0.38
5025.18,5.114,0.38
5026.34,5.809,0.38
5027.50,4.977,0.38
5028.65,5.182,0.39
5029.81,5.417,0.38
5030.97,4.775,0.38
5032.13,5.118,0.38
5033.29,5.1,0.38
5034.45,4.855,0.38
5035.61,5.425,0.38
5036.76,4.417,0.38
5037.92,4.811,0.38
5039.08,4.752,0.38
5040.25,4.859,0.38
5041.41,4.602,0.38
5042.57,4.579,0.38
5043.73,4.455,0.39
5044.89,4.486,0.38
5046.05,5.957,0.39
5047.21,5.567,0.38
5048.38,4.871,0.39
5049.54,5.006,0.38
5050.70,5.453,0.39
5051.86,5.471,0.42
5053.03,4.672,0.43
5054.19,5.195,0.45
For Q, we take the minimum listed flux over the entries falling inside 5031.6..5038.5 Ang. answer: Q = 4.417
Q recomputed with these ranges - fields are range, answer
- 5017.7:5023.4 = 4.56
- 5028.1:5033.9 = 4.775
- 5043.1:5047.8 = 4.455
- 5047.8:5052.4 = 4.871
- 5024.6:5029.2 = 4.977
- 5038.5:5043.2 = 4.579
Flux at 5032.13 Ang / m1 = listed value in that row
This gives 5.118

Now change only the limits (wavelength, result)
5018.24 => 4.56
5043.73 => 4.455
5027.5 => 4.977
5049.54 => 5.006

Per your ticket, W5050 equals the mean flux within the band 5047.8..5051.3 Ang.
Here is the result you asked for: 5.12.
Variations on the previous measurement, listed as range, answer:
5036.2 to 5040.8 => 4.7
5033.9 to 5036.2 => 5.16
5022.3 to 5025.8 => 5.04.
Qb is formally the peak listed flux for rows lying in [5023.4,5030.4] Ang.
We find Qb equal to 5.809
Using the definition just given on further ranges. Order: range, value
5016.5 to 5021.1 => 4.823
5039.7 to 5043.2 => 4.859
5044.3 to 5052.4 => 5.957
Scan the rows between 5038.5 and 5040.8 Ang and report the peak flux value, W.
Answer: 4.859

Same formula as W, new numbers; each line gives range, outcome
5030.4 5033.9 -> 5.118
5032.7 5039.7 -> 5.425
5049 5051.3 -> 5.453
